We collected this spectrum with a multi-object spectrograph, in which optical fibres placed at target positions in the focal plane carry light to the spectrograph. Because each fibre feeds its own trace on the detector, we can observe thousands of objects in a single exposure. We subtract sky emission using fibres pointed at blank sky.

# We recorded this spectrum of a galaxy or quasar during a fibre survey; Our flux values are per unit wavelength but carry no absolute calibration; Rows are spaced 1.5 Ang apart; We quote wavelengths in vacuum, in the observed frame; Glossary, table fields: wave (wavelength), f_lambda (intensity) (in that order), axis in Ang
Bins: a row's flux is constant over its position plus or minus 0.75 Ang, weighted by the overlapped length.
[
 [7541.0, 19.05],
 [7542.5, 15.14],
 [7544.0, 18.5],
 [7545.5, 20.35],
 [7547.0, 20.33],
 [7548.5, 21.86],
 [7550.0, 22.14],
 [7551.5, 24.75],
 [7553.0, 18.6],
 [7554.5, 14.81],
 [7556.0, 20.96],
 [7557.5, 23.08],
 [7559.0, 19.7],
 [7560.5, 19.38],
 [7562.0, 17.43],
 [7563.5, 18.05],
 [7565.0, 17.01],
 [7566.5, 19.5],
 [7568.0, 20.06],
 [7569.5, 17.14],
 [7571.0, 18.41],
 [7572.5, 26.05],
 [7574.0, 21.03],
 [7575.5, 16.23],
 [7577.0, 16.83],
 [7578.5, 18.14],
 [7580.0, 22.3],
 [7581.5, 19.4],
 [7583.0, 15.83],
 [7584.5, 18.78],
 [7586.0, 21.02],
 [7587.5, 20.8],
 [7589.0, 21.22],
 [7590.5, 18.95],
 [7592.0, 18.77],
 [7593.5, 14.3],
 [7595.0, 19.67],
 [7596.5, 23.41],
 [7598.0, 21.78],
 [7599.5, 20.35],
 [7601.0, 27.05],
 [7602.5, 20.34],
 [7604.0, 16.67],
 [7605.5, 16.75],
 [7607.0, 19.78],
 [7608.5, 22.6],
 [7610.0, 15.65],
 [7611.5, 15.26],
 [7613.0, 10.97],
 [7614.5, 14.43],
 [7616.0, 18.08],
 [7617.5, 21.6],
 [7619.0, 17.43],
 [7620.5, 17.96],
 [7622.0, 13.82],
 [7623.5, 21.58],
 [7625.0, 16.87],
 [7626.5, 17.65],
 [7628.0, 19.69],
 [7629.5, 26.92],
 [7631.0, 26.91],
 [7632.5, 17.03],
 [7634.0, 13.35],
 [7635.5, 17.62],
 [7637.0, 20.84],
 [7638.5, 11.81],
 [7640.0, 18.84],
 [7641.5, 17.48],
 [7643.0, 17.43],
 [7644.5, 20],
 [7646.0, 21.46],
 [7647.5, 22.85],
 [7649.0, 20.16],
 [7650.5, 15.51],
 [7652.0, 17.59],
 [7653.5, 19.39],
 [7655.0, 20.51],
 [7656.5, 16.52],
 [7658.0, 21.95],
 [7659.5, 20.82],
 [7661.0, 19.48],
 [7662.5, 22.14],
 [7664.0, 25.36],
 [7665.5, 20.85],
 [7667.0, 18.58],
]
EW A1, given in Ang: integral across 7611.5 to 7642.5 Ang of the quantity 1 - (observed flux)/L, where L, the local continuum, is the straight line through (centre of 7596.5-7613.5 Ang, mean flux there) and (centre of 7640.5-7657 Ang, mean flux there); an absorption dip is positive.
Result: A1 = 1.8 Ang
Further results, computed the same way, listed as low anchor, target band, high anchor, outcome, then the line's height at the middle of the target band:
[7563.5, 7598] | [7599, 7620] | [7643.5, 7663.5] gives 1.33 Ang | 19.6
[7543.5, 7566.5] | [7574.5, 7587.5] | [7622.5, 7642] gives 0.51 Ang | 19.5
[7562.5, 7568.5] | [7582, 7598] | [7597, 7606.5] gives 0.41 Ang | 19.9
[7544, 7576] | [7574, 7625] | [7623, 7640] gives 1.82 Ang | 19.4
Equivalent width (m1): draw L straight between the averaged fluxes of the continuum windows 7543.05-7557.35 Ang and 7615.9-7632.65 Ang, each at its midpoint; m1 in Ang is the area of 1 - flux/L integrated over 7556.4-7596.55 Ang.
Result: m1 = 1.6 Ang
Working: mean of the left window 20.3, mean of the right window 19.8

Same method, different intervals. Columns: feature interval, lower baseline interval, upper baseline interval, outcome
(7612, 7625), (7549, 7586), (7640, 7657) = 1.5 Ang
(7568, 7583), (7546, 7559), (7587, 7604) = 0.9 Ang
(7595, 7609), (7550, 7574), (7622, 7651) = -1.1 Ang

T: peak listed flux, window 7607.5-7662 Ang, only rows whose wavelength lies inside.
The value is 26.92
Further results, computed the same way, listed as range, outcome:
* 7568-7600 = 26.05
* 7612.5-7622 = 21.6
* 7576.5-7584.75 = 22.3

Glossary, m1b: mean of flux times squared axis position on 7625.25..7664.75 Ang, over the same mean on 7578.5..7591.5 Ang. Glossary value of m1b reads 1.01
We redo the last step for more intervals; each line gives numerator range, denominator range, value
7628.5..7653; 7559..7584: 1.03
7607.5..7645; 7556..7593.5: 0.95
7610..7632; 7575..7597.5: 0.97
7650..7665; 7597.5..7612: 1.03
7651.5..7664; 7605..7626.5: 1.18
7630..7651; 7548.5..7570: 0.98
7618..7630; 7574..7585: 1.04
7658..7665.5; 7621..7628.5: 1.23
